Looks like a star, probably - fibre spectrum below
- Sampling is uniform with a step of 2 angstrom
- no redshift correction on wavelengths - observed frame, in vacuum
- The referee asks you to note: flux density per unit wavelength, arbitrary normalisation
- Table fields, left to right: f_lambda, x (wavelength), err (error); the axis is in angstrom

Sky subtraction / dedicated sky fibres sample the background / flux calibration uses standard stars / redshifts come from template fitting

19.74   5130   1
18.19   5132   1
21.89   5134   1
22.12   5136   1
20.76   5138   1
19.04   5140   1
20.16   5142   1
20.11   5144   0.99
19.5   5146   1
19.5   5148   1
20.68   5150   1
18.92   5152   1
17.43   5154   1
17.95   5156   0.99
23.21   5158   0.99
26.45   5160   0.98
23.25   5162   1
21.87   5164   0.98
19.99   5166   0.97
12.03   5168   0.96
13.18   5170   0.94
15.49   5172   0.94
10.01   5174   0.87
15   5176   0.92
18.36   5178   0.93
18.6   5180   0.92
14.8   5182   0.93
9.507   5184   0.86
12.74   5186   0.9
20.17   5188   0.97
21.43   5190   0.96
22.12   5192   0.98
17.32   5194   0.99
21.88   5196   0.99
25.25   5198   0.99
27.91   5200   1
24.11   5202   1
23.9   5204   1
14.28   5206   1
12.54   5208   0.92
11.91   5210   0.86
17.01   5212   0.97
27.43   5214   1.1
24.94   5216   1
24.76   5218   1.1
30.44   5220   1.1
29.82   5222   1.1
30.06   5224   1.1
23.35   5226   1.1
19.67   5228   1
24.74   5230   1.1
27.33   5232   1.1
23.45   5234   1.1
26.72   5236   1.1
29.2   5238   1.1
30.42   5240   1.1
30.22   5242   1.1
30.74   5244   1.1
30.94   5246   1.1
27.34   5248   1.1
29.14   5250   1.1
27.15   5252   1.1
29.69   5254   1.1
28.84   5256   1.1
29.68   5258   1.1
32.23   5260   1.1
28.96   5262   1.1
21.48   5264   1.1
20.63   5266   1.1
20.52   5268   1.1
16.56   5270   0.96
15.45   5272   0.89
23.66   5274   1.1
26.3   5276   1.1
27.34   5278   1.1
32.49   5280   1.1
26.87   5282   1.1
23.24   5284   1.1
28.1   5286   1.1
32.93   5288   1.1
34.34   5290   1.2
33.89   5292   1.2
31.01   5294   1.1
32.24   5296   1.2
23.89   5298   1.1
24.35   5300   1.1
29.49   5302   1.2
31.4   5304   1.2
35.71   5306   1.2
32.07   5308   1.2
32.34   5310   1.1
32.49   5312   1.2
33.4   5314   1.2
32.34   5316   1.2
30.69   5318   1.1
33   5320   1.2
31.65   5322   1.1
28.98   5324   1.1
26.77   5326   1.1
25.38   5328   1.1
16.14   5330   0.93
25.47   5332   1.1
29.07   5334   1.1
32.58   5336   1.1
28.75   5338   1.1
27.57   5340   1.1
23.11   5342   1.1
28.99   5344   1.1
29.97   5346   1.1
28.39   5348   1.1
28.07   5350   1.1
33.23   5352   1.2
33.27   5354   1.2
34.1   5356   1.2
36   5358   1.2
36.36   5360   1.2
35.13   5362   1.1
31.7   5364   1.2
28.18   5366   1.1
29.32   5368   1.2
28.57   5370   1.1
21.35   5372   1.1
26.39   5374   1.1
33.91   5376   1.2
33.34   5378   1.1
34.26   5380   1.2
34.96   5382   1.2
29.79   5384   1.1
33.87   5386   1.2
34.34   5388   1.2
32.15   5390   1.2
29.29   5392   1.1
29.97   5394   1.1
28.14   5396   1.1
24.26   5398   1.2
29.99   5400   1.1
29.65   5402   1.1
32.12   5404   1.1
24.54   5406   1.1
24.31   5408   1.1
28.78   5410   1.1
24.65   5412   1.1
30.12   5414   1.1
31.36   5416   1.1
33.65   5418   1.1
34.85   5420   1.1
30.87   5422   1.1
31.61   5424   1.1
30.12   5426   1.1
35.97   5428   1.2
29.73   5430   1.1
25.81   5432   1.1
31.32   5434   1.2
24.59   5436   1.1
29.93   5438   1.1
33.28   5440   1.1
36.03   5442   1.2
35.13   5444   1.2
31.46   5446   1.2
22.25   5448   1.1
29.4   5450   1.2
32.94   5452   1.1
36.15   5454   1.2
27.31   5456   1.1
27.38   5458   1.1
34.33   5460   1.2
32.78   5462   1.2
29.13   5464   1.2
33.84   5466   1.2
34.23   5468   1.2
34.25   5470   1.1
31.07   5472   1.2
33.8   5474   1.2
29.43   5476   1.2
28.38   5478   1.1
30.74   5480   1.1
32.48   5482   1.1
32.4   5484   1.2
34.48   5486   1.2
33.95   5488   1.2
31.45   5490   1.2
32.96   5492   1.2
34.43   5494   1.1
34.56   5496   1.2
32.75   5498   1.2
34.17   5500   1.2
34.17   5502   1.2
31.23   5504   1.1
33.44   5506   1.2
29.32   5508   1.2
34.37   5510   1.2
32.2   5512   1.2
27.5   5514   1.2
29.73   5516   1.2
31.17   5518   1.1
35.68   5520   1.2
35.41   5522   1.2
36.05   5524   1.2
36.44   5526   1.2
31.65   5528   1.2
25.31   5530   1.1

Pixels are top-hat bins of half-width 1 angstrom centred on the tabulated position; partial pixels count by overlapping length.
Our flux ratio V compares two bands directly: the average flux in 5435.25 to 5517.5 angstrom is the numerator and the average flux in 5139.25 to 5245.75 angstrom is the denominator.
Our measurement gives 1.50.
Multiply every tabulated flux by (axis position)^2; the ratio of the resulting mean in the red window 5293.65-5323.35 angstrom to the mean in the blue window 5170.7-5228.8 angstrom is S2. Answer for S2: 1.6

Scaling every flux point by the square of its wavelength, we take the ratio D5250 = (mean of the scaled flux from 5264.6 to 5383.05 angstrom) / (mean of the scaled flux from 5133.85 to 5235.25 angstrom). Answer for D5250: 1.5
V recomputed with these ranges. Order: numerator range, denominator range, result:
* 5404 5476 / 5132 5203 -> 1.60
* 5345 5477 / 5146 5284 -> 1.37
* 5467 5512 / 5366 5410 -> 1.10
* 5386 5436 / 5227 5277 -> 1.15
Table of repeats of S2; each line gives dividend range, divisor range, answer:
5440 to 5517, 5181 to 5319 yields 1.35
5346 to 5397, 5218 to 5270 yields 1.22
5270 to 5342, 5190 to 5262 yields 1.16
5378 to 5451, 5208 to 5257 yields 1.24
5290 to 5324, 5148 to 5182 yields 1.81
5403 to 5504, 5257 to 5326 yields 1.17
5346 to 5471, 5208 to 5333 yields 1.19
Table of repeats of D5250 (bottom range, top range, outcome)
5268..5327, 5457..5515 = 1.20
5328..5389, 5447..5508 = 1.11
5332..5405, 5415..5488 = 1.07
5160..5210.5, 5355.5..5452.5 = 1.83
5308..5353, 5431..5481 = 1.12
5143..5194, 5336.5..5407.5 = 1.81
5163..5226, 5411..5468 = 1.72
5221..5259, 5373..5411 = 1.15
